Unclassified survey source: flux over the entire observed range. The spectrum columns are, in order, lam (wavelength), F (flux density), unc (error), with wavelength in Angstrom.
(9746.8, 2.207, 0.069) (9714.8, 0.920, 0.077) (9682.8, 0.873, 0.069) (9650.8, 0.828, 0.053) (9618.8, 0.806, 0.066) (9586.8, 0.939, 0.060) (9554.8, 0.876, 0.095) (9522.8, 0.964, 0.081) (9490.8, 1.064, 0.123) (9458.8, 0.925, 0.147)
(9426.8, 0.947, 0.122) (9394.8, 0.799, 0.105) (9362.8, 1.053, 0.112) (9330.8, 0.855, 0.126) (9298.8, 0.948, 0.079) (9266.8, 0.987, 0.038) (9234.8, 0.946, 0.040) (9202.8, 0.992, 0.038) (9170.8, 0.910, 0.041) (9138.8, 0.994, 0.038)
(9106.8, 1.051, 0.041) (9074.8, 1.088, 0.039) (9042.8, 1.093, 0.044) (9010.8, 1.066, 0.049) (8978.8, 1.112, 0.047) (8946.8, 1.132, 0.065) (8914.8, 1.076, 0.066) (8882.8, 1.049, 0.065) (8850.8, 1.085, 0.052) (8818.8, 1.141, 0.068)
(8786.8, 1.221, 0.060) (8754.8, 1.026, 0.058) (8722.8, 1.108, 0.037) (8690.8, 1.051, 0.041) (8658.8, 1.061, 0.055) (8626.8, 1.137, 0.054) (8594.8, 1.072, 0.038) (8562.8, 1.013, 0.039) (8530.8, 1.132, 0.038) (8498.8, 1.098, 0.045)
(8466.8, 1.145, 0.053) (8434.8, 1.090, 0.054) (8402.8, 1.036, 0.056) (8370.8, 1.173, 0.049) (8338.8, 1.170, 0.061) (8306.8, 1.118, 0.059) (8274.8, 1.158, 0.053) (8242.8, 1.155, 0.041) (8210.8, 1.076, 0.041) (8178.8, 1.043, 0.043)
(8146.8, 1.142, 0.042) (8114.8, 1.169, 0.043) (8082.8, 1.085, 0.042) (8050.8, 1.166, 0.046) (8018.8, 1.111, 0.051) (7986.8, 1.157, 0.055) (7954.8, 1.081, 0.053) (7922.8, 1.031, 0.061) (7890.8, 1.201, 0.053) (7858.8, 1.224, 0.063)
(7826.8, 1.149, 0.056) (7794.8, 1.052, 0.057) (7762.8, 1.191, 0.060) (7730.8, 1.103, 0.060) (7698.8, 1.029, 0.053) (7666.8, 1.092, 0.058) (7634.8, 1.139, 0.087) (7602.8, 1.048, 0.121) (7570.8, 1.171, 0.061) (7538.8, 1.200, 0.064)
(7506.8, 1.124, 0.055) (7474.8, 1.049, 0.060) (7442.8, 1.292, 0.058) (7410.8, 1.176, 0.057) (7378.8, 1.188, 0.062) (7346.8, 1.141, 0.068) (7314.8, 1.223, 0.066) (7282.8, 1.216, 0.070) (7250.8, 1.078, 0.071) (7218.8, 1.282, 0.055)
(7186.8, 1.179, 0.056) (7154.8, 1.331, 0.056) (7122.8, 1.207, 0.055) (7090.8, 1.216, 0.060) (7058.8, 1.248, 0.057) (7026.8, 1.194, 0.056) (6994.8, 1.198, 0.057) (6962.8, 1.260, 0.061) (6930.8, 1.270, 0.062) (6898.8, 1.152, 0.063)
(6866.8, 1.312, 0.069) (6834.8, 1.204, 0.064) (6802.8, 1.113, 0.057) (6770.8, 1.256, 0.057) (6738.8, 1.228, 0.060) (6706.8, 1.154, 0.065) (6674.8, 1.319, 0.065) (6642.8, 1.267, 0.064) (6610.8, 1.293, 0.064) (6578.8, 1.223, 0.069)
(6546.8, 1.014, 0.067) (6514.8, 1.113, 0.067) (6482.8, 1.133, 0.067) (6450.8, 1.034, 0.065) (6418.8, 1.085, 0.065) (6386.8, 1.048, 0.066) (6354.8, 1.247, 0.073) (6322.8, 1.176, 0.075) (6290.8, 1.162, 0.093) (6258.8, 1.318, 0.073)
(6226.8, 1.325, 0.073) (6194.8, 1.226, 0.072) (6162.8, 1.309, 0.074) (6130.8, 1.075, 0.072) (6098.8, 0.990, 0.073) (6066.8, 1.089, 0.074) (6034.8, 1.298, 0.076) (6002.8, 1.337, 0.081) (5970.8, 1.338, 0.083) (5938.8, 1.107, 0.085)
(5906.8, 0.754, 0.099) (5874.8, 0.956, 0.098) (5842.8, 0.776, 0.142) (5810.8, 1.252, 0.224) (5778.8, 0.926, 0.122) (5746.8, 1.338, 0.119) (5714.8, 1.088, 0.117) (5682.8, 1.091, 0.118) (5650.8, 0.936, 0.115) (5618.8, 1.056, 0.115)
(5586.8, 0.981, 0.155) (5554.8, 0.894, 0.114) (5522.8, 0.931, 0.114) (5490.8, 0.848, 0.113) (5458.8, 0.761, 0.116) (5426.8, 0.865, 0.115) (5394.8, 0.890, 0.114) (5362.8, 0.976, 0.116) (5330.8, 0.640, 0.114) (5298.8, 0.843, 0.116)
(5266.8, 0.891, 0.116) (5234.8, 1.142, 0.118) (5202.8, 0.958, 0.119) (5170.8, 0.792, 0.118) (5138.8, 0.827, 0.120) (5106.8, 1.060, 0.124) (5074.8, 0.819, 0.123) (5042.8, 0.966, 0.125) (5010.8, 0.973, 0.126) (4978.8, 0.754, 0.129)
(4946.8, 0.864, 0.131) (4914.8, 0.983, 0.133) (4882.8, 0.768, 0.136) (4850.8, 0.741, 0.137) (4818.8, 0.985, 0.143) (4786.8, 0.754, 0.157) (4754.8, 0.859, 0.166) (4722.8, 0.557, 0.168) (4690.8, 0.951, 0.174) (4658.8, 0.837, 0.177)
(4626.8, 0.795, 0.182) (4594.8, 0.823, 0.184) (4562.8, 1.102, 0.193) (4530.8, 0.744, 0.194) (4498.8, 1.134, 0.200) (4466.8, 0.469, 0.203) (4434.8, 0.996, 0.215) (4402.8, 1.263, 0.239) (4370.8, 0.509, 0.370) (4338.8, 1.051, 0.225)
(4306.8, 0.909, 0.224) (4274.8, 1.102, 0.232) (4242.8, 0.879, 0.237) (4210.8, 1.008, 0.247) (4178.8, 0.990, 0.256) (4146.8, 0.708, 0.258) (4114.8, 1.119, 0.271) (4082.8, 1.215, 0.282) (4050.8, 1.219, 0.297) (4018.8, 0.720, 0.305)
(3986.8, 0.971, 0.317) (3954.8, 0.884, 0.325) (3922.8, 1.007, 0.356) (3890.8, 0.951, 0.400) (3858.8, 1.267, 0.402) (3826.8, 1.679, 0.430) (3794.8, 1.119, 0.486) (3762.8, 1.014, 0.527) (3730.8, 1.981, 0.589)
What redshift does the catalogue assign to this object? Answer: 0.485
